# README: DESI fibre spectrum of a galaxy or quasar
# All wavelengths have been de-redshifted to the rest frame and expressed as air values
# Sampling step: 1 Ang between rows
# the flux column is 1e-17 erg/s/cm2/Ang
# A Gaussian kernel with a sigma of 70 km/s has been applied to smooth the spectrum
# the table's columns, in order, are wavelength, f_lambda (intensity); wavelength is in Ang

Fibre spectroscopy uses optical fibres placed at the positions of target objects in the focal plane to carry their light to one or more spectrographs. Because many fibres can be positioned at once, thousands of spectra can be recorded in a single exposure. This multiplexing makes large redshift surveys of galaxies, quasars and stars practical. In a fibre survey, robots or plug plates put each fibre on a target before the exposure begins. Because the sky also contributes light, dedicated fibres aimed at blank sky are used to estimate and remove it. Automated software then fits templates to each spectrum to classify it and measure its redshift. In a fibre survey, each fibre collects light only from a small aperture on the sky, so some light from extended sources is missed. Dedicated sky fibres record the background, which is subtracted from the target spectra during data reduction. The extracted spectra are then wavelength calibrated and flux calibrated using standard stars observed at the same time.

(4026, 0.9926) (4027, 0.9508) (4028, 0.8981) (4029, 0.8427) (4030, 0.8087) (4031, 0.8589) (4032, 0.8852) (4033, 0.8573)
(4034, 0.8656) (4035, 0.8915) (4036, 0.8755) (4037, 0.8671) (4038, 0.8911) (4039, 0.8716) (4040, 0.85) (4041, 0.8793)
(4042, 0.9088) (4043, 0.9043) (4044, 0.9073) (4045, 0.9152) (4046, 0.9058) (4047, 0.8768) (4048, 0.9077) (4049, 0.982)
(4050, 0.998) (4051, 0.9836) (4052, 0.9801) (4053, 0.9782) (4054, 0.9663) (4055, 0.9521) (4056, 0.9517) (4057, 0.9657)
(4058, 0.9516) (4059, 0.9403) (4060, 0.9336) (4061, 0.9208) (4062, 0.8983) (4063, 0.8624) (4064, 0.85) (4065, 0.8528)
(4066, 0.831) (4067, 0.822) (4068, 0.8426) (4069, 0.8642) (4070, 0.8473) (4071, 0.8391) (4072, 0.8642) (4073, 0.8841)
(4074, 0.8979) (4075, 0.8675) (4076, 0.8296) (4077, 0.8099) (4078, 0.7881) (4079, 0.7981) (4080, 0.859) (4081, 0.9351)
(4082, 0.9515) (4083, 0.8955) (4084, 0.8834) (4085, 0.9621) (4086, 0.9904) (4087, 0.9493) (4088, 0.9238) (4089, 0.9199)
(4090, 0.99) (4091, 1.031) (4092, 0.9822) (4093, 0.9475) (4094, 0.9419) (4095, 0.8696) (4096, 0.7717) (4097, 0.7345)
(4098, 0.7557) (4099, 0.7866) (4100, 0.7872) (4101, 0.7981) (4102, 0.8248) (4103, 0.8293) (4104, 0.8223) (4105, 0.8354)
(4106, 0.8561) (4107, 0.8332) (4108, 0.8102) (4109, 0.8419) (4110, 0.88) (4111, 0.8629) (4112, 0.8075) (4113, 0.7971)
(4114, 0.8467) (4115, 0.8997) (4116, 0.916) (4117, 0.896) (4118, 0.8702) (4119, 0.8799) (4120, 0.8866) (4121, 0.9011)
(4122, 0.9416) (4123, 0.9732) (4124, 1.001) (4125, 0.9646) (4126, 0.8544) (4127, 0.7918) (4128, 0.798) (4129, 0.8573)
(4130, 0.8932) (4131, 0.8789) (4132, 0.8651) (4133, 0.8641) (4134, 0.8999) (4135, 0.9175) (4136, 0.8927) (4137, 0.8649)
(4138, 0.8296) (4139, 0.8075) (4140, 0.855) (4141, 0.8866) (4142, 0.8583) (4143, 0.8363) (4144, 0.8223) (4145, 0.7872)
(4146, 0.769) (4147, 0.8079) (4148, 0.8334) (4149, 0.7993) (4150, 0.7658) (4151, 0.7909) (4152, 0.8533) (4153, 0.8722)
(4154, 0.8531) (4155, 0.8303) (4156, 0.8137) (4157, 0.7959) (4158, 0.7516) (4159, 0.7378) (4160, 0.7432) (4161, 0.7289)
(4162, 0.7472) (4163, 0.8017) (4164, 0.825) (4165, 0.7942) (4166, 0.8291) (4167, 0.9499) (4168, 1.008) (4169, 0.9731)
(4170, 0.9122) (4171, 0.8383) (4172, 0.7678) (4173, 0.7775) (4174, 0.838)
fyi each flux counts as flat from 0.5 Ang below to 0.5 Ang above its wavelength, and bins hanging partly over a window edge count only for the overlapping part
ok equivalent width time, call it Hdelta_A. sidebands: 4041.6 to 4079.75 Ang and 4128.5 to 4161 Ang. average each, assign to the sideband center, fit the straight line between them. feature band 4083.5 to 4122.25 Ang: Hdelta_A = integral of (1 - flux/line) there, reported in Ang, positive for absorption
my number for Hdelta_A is -0.4 Ang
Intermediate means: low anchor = 0.897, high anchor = 0.831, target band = 0.873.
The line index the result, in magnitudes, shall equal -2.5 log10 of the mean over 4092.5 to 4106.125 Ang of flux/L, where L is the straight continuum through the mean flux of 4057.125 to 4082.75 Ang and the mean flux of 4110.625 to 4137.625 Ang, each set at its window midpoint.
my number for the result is 0.07 mag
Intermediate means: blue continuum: 0.871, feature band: 0.825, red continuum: 0.882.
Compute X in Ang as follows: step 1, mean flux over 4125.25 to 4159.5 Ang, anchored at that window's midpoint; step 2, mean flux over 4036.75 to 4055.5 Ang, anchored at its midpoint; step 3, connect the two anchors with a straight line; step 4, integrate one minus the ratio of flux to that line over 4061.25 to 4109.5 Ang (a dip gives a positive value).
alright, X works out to 1.1 Ang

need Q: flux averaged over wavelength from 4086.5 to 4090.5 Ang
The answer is 0.946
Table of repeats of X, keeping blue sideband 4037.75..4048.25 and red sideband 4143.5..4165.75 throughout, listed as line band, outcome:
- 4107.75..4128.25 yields -1.3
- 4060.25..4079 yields 0.3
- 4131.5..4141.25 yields -0.7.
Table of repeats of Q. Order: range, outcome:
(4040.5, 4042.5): 0.894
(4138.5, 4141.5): 0.85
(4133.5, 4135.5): 0.909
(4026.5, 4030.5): 0.875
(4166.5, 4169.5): 0.977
